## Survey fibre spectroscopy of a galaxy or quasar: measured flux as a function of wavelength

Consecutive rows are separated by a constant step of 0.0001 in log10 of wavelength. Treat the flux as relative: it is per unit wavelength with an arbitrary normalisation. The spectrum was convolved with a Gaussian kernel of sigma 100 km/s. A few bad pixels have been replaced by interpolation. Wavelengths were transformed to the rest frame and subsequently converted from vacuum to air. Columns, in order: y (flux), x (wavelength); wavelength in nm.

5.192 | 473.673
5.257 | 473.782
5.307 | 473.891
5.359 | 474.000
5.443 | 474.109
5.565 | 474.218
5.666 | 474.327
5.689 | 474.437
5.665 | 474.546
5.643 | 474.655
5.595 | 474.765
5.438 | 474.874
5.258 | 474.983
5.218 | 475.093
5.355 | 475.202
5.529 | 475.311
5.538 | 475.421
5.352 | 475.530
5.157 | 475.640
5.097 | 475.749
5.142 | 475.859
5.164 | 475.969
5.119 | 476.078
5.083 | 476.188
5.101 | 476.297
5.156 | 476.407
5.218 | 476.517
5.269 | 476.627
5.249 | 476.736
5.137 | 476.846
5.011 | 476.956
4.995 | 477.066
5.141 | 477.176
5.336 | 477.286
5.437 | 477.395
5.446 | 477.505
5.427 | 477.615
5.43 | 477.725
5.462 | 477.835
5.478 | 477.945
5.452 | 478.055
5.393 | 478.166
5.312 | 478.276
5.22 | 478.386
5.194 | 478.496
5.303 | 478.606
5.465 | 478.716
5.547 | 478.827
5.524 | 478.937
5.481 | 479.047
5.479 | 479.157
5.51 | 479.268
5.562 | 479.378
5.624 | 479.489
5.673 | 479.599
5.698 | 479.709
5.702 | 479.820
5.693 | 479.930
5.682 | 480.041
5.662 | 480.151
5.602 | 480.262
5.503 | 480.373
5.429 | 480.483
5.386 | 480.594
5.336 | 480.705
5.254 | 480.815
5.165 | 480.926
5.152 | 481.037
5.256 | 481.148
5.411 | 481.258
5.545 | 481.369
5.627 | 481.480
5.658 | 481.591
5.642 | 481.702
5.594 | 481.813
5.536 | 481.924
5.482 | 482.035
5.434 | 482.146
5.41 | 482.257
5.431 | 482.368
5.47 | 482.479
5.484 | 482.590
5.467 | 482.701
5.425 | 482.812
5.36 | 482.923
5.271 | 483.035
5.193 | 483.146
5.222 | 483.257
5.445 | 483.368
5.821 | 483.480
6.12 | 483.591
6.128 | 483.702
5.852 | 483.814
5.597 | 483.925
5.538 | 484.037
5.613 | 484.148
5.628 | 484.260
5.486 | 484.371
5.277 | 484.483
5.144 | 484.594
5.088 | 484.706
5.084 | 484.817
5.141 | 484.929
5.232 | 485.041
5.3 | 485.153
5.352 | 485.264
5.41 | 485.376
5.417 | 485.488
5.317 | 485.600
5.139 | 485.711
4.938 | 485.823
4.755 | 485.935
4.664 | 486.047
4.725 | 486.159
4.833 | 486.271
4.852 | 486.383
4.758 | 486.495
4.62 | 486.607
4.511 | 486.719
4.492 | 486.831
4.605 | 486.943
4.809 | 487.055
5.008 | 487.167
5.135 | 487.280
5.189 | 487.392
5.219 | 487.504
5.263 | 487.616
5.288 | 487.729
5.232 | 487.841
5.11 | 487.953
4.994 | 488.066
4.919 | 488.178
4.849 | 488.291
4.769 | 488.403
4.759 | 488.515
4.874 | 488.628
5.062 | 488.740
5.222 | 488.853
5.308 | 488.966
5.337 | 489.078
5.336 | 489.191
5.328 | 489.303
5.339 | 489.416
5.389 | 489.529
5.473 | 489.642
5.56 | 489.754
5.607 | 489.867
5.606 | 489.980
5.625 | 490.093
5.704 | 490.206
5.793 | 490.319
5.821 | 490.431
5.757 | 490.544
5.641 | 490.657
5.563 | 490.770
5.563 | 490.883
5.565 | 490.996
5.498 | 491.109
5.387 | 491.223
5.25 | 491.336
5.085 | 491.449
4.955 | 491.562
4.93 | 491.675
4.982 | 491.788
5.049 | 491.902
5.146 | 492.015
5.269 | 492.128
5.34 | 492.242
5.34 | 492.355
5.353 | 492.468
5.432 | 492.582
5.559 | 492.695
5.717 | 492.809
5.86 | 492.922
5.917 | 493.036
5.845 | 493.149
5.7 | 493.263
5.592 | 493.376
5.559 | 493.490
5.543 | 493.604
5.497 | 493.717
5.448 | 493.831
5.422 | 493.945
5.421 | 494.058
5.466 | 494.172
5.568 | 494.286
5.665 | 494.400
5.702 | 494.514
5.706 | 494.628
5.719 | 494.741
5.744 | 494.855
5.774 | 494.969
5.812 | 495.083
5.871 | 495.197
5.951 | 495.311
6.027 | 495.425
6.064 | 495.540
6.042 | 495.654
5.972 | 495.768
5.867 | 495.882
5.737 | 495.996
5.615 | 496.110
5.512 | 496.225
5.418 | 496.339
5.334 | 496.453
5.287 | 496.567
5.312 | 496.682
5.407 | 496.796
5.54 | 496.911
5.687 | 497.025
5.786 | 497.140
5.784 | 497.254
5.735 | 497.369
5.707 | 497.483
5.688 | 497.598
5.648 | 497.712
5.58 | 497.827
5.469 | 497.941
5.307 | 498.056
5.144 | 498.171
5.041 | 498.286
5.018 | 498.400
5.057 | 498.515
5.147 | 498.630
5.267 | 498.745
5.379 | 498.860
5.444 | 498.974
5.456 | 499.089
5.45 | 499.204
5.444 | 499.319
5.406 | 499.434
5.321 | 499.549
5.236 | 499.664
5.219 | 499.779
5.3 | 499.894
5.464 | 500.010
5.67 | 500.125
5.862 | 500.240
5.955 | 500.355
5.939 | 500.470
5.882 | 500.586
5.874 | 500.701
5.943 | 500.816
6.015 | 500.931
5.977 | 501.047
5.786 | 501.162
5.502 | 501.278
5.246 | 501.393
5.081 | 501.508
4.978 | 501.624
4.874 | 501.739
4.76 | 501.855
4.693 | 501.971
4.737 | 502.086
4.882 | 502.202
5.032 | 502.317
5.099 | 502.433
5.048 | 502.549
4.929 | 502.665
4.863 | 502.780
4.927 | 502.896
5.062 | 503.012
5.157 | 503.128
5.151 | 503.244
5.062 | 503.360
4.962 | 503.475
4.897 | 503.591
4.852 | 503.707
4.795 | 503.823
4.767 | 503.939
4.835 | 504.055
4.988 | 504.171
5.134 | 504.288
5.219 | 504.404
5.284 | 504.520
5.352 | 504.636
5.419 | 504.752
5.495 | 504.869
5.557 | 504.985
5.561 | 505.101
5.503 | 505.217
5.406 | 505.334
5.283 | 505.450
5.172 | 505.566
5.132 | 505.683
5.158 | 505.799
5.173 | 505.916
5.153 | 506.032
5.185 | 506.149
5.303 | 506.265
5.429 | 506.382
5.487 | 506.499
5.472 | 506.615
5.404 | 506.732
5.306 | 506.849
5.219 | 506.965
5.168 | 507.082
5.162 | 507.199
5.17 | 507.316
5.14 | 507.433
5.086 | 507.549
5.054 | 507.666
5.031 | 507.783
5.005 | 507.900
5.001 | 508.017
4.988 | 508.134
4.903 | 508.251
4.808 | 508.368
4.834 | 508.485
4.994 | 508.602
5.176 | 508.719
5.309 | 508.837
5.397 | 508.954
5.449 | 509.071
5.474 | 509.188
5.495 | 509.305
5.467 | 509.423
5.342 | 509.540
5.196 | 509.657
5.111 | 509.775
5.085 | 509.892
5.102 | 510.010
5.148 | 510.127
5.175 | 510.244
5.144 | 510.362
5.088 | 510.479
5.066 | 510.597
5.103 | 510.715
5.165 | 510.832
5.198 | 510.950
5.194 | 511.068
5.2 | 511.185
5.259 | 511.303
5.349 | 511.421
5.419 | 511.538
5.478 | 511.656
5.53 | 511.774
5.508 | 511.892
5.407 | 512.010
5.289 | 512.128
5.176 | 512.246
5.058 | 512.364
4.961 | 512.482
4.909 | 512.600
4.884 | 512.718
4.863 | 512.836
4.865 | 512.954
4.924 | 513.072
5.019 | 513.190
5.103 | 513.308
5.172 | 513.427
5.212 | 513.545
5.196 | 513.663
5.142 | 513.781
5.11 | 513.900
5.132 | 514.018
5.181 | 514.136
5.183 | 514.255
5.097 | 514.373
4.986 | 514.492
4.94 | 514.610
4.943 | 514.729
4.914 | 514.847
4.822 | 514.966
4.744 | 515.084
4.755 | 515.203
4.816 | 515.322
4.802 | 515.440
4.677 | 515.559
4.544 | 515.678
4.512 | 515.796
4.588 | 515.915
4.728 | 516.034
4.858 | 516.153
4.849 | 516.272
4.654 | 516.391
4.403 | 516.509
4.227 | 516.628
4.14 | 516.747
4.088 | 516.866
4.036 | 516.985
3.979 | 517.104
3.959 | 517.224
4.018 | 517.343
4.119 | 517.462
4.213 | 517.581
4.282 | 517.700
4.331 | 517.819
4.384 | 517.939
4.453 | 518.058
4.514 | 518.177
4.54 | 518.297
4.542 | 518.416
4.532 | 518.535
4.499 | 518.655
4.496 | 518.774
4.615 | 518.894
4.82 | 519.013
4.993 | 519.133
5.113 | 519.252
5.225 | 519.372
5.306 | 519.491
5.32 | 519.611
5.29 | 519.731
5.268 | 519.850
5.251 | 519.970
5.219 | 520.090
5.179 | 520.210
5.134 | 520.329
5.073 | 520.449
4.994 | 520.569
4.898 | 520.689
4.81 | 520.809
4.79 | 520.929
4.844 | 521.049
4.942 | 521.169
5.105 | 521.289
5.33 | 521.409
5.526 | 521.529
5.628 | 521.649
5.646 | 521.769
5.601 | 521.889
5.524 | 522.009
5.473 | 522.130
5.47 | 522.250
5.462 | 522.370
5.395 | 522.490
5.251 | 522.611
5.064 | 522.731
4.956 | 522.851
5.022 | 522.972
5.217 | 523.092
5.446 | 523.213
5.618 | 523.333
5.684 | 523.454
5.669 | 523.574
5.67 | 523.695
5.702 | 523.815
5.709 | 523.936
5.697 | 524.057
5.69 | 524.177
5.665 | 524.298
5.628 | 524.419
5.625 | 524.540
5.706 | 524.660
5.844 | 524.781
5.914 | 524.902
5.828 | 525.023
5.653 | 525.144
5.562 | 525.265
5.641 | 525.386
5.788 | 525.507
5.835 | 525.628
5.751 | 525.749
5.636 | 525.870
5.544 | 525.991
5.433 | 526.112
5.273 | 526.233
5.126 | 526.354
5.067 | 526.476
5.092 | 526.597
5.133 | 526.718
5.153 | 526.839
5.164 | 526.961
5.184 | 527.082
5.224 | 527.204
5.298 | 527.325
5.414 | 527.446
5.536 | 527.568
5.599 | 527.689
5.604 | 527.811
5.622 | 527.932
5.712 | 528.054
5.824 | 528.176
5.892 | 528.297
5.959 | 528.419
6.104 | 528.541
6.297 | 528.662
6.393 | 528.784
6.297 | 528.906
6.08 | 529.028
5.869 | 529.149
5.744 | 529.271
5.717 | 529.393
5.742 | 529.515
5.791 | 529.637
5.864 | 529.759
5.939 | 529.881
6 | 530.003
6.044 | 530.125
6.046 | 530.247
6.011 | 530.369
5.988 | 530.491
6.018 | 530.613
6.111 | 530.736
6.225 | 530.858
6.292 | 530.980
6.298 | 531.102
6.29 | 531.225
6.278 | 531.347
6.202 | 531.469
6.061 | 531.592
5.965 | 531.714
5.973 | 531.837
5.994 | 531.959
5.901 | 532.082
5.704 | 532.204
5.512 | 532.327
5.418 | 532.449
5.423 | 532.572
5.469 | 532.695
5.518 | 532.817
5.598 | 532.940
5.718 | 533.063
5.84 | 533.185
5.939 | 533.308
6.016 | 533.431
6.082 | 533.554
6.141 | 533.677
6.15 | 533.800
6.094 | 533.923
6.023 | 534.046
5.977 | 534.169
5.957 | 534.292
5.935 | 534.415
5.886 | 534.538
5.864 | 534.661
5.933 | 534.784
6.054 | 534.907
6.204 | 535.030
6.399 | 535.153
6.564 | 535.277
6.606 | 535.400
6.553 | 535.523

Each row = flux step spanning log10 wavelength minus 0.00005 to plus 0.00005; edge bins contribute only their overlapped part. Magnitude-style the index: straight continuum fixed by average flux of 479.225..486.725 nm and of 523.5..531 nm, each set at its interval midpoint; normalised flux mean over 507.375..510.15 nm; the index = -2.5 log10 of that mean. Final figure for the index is 0.09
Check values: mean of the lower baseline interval 5.38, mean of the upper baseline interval 5.72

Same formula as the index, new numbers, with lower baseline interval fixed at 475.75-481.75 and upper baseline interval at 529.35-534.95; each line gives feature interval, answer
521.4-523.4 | 0.09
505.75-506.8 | 0.07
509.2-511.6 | 0.10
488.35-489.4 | 0.08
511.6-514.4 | 0.12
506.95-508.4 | 0.13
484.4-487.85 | 0.09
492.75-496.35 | -0.03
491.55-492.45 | 0.08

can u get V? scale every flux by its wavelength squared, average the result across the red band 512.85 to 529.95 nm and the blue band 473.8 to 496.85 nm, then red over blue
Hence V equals 1.11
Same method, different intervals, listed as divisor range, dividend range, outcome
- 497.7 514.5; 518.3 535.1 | 1.16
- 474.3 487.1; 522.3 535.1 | 1.30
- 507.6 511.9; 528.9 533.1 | 1.24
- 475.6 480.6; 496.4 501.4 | 1.12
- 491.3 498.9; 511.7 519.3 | 0.93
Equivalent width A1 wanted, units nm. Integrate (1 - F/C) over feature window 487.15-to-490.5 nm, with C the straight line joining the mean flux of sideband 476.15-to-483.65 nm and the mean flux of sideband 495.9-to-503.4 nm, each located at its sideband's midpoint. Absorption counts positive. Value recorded 0.08 nm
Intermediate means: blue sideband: 5.42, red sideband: 5.38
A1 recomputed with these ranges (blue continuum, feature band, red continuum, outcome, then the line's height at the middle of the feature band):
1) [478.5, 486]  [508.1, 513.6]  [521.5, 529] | 0.36 nm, 5.53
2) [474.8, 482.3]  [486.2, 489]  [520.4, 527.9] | 0.23 nm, 5.39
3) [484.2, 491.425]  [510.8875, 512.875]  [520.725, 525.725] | 0.06 nm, 5.39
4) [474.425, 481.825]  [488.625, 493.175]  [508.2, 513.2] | -0.10 nm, 5.31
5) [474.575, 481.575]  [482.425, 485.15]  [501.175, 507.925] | -0.07 nm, 5.33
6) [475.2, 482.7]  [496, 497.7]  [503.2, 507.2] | -0.09 nm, 5.27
